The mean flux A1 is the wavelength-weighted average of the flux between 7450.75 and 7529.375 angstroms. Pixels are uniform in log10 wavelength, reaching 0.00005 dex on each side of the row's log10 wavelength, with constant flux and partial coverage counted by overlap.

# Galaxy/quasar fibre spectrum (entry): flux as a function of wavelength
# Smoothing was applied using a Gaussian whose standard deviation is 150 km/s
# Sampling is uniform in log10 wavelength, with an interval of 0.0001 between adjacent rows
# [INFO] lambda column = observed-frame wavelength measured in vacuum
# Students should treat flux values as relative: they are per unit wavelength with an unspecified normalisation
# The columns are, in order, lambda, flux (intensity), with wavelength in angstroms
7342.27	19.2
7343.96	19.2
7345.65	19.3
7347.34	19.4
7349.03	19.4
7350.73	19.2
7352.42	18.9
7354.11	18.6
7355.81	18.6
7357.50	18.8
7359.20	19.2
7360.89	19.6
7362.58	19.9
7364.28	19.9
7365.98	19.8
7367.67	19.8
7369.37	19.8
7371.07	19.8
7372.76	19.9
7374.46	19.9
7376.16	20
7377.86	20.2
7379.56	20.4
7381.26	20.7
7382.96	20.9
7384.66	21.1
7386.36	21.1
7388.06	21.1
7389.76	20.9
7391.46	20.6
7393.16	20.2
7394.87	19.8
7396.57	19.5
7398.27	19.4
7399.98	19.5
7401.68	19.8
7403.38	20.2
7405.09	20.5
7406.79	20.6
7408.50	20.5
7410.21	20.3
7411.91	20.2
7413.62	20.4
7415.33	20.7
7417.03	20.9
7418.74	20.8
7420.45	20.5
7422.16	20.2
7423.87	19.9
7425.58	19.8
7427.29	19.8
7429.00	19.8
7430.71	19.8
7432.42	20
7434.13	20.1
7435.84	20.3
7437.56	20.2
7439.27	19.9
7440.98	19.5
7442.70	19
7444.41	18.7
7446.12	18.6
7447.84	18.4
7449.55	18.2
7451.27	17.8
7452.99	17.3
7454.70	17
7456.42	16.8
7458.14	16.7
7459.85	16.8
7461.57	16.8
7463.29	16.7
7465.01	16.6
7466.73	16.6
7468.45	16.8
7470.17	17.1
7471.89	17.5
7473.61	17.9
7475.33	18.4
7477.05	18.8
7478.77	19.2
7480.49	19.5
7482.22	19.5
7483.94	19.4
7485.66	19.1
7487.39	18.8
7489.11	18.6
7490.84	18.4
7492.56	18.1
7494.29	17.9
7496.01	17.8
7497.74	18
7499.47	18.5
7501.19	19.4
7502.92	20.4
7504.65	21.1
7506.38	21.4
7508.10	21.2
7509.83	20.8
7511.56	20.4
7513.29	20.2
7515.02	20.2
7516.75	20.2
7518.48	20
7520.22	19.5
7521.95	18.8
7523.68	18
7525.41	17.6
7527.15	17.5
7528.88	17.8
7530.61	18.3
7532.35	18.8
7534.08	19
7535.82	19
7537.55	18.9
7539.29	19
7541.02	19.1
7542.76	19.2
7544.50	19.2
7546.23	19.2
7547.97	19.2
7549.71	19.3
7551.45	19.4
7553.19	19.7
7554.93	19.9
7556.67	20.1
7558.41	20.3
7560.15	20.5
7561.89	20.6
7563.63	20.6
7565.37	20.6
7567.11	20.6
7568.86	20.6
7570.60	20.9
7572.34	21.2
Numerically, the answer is 18.6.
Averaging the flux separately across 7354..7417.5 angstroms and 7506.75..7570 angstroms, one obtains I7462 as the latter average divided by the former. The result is 0.97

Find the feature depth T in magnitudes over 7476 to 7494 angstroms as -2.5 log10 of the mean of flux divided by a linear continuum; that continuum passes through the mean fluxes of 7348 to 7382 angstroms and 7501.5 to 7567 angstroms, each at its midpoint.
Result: 0.04 mag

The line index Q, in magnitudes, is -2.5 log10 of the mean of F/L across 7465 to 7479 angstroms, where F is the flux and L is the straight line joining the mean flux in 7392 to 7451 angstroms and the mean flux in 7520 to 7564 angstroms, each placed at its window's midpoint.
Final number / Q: 0.11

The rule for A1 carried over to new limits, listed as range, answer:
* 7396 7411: 20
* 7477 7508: 19.2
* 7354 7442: 20.1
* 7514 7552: 19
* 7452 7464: 16.9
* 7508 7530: 19.3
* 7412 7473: 18.8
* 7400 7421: 20.4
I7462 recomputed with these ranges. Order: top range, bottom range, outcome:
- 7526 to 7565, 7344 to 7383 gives 0.98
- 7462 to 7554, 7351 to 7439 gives 0.94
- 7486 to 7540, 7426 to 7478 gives 1.05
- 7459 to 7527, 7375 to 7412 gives 0.92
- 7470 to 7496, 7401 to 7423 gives 0.91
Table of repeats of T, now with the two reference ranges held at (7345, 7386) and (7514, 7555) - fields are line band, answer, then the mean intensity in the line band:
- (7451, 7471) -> 0.147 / 16.9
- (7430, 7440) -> -0.034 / 20.1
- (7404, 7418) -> -0.053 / 20.5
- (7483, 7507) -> 0.008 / 19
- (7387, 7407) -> -0.032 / 20.2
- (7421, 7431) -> -0.024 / 19.9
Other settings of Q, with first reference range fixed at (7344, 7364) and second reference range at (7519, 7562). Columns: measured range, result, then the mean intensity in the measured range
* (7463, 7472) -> 0.14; 16.8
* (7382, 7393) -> -0.09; 20.9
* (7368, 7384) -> -0.05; 20.2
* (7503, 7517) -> -0.09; 20.7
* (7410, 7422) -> -0.08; 20.5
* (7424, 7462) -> 0.02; 18.7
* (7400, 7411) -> -0.06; 20.3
